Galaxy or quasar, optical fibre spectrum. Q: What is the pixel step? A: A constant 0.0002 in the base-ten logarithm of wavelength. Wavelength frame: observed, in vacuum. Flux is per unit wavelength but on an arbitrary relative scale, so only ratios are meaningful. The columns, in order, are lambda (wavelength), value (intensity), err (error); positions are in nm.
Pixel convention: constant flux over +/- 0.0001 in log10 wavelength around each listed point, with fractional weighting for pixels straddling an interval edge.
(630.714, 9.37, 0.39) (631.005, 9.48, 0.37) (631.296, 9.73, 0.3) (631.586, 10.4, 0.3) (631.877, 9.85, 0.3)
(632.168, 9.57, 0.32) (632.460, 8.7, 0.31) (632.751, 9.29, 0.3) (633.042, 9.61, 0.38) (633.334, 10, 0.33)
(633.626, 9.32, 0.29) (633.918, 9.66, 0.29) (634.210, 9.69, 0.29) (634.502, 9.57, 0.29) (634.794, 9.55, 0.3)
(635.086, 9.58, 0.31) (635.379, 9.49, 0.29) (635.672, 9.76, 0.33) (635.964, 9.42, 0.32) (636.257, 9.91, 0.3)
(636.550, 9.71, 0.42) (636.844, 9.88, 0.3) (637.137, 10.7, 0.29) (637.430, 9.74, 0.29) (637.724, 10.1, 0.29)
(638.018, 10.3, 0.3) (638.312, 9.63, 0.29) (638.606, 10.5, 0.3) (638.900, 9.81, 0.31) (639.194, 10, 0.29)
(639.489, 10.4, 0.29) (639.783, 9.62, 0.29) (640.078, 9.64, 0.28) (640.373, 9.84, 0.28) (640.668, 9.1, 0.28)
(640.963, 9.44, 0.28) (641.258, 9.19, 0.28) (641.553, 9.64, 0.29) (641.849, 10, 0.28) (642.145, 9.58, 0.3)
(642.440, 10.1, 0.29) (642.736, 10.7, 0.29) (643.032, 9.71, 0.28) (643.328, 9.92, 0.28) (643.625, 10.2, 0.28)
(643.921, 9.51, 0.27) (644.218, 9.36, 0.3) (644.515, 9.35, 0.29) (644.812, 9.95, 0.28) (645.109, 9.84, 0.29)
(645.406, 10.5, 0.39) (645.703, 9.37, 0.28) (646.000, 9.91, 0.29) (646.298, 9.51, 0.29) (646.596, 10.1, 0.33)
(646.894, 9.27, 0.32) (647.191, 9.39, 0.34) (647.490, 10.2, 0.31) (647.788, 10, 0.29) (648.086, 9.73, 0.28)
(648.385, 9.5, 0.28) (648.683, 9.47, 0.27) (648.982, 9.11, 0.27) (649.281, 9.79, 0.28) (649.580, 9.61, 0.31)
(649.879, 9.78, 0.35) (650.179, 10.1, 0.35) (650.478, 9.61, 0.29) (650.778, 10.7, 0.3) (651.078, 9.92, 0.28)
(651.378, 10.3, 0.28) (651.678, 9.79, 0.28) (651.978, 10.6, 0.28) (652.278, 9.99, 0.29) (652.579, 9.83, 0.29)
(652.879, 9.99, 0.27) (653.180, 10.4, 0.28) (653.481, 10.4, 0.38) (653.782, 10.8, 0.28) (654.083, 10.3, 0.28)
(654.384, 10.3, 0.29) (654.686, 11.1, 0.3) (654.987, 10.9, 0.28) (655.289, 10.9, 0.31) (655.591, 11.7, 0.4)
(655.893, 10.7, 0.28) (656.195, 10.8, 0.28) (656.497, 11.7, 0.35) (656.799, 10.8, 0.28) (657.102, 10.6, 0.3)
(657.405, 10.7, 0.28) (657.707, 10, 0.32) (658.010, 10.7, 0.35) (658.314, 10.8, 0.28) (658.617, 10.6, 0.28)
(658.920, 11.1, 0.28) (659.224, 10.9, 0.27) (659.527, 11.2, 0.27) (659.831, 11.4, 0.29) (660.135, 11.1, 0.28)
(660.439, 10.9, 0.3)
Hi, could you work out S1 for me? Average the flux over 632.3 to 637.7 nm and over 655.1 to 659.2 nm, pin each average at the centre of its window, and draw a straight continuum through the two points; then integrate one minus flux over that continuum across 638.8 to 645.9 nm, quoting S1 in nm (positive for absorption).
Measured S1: 0.19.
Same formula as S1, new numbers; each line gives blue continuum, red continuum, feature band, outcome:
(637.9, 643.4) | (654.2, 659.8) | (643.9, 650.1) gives 0.34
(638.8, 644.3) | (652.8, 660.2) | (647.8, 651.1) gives 0.18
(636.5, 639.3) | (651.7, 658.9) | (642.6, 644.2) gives 0.04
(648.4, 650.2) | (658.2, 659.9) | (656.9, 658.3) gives 0.03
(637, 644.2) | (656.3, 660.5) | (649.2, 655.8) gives 0.15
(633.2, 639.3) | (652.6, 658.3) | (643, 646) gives 0.12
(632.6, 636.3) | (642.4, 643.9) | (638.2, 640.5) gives -0.02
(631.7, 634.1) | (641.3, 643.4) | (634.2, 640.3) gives -0.10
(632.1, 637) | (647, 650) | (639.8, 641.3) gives 0.02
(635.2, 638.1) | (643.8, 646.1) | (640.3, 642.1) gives 0.05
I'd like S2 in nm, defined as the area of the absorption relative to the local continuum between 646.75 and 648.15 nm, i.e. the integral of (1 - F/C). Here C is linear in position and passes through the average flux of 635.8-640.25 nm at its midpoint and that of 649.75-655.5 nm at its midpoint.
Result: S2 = 0.06 nm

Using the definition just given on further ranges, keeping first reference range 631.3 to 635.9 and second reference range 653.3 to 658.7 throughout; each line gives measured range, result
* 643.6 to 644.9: 0.07 nm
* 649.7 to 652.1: 0.09 nm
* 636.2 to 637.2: -0.02 nm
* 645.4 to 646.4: 0.05 nm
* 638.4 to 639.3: -0.02 nm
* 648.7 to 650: 0.11 nm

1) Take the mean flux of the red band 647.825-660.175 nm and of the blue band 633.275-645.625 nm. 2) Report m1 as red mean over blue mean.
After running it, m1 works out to 1.06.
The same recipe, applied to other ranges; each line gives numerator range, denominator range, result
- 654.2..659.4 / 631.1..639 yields 1.11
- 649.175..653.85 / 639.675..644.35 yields 1.04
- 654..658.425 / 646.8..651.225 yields 1.11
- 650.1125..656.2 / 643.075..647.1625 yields 1.07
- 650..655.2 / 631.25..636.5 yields 1.07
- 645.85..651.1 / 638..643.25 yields 0.99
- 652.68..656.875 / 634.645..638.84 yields 1.09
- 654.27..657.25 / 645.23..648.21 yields 1.12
